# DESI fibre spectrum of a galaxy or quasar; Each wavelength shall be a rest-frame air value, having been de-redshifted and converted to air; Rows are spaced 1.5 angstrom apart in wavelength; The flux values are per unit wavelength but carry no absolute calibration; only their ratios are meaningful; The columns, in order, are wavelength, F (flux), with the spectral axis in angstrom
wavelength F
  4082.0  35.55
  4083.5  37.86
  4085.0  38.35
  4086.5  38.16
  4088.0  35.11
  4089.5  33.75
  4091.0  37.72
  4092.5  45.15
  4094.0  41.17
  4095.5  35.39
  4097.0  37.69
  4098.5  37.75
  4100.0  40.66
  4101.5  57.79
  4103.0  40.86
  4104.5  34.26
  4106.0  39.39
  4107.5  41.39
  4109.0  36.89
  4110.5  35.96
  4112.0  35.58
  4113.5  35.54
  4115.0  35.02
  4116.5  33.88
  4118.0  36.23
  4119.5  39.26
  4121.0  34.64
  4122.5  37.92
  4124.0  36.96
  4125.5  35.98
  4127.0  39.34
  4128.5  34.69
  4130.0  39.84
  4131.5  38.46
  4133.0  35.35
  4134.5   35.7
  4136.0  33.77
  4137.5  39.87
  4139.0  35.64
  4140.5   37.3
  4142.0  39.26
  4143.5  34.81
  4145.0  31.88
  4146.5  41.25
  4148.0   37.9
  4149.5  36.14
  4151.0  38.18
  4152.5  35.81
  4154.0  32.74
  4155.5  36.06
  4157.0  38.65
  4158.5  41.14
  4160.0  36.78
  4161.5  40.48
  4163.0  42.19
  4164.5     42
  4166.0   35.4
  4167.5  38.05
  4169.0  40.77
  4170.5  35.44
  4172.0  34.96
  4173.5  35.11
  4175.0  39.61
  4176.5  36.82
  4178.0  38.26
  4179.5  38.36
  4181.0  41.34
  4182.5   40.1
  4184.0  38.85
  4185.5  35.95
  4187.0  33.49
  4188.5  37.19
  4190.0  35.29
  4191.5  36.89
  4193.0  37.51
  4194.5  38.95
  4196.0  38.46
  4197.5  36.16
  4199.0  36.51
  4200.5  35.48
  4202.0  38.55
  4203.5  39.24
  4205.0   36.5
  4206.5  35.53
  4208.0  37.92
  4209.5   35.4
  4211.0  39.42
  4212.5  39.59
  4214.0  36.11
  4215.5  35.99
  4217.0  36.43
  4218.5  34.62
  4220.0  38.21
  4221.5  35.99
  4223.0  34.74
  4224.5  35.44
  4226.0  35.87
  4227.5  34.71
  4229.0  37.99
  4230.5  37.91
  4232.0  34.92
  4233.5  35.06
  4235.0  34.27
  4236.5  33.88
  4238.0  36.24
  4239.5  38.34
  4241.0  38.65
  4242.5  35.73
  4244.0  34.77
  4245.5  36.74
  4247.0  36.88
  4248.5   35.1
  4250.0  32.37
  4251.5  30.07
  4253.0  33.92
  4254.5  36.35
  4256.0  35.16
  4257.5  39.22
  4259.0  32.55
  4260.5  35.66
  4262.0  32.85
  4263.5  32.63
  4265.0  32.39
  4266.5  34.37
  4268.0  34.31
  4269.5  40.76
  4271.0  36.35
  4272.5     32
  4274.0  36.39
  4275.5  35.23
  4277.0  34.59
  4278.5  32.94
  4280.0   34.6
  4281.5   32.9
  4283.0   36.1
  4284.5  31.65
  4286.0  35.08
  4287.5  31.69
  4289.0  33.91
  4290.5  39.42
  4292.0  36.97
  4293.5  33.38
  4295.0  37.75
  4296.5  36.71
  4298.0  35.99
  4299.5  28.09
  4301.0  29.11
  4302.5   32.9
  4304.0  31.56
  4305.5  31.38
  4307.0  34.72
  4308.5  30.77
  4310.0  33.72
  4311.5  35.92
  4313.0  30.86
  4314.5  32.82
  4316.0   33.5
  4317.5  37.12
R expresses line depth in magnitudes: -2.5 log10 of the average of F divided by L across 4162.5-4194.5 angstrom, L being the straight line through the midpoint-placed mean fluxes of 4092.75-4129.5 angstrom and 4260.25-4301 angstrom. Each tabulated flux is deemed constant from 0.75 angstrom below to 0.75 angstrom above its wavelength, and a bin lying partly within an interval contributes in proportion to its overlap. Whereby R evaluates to -0.03 mag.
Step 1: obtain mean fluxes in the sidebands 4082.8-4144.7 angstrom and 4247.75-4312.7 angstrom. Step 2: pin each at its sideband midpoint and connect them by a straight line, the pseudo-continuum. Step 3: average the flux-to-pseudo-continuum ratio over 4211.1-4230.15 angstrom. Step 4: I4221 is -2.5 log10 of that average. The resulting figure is -0.03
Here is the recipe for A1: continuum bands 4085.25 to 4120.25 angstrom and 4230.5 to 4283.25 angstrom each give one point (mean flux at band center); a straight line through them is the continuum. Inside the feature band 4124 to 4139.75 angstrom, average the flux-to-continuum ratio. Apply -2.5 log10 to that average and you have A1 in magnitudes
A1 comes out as 0.03 mag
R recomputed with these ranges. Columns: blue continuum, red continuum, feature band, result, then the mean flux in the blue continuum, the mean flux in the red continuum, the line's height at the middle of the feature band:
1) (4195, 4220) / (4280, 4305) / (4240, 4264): 0.01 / 37.1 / 33.9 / 35.4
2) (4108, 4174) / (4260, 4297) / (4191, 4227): -0.03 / 37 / 34.8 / 35.9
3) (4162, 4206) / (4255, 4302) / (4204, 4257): 0.01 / 37.7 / 34.5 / 36.1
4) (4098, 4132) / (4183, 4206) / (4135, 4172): 0.00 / 38.2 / 37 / 37.6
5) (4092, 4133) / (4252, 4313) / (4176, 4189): -0.03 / 38.3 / 34.2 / 36.6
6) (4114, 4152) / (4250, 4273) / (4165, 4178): -0.03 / 36.8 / 34.5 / 36.1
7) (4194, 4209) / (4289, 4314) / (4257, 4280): 0.00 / 37.3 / 33.7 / 34.9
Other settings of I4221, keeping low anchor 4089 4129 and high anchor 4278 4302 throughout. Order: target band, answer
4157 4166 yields -0.08 mag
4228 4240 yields -0.02 mag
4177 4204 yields -0.03 mag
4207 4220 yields -0.03 mag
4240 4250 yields -0.03 mag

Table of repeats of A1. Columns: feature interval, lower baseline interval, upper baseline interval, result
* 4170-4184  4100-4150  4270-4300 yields -0.04 mag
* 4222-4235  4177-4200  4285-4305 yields 0.01 mag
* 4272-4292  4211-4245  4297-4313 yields -0.03 mag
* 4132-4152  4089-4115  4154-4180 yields 0.05 mag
